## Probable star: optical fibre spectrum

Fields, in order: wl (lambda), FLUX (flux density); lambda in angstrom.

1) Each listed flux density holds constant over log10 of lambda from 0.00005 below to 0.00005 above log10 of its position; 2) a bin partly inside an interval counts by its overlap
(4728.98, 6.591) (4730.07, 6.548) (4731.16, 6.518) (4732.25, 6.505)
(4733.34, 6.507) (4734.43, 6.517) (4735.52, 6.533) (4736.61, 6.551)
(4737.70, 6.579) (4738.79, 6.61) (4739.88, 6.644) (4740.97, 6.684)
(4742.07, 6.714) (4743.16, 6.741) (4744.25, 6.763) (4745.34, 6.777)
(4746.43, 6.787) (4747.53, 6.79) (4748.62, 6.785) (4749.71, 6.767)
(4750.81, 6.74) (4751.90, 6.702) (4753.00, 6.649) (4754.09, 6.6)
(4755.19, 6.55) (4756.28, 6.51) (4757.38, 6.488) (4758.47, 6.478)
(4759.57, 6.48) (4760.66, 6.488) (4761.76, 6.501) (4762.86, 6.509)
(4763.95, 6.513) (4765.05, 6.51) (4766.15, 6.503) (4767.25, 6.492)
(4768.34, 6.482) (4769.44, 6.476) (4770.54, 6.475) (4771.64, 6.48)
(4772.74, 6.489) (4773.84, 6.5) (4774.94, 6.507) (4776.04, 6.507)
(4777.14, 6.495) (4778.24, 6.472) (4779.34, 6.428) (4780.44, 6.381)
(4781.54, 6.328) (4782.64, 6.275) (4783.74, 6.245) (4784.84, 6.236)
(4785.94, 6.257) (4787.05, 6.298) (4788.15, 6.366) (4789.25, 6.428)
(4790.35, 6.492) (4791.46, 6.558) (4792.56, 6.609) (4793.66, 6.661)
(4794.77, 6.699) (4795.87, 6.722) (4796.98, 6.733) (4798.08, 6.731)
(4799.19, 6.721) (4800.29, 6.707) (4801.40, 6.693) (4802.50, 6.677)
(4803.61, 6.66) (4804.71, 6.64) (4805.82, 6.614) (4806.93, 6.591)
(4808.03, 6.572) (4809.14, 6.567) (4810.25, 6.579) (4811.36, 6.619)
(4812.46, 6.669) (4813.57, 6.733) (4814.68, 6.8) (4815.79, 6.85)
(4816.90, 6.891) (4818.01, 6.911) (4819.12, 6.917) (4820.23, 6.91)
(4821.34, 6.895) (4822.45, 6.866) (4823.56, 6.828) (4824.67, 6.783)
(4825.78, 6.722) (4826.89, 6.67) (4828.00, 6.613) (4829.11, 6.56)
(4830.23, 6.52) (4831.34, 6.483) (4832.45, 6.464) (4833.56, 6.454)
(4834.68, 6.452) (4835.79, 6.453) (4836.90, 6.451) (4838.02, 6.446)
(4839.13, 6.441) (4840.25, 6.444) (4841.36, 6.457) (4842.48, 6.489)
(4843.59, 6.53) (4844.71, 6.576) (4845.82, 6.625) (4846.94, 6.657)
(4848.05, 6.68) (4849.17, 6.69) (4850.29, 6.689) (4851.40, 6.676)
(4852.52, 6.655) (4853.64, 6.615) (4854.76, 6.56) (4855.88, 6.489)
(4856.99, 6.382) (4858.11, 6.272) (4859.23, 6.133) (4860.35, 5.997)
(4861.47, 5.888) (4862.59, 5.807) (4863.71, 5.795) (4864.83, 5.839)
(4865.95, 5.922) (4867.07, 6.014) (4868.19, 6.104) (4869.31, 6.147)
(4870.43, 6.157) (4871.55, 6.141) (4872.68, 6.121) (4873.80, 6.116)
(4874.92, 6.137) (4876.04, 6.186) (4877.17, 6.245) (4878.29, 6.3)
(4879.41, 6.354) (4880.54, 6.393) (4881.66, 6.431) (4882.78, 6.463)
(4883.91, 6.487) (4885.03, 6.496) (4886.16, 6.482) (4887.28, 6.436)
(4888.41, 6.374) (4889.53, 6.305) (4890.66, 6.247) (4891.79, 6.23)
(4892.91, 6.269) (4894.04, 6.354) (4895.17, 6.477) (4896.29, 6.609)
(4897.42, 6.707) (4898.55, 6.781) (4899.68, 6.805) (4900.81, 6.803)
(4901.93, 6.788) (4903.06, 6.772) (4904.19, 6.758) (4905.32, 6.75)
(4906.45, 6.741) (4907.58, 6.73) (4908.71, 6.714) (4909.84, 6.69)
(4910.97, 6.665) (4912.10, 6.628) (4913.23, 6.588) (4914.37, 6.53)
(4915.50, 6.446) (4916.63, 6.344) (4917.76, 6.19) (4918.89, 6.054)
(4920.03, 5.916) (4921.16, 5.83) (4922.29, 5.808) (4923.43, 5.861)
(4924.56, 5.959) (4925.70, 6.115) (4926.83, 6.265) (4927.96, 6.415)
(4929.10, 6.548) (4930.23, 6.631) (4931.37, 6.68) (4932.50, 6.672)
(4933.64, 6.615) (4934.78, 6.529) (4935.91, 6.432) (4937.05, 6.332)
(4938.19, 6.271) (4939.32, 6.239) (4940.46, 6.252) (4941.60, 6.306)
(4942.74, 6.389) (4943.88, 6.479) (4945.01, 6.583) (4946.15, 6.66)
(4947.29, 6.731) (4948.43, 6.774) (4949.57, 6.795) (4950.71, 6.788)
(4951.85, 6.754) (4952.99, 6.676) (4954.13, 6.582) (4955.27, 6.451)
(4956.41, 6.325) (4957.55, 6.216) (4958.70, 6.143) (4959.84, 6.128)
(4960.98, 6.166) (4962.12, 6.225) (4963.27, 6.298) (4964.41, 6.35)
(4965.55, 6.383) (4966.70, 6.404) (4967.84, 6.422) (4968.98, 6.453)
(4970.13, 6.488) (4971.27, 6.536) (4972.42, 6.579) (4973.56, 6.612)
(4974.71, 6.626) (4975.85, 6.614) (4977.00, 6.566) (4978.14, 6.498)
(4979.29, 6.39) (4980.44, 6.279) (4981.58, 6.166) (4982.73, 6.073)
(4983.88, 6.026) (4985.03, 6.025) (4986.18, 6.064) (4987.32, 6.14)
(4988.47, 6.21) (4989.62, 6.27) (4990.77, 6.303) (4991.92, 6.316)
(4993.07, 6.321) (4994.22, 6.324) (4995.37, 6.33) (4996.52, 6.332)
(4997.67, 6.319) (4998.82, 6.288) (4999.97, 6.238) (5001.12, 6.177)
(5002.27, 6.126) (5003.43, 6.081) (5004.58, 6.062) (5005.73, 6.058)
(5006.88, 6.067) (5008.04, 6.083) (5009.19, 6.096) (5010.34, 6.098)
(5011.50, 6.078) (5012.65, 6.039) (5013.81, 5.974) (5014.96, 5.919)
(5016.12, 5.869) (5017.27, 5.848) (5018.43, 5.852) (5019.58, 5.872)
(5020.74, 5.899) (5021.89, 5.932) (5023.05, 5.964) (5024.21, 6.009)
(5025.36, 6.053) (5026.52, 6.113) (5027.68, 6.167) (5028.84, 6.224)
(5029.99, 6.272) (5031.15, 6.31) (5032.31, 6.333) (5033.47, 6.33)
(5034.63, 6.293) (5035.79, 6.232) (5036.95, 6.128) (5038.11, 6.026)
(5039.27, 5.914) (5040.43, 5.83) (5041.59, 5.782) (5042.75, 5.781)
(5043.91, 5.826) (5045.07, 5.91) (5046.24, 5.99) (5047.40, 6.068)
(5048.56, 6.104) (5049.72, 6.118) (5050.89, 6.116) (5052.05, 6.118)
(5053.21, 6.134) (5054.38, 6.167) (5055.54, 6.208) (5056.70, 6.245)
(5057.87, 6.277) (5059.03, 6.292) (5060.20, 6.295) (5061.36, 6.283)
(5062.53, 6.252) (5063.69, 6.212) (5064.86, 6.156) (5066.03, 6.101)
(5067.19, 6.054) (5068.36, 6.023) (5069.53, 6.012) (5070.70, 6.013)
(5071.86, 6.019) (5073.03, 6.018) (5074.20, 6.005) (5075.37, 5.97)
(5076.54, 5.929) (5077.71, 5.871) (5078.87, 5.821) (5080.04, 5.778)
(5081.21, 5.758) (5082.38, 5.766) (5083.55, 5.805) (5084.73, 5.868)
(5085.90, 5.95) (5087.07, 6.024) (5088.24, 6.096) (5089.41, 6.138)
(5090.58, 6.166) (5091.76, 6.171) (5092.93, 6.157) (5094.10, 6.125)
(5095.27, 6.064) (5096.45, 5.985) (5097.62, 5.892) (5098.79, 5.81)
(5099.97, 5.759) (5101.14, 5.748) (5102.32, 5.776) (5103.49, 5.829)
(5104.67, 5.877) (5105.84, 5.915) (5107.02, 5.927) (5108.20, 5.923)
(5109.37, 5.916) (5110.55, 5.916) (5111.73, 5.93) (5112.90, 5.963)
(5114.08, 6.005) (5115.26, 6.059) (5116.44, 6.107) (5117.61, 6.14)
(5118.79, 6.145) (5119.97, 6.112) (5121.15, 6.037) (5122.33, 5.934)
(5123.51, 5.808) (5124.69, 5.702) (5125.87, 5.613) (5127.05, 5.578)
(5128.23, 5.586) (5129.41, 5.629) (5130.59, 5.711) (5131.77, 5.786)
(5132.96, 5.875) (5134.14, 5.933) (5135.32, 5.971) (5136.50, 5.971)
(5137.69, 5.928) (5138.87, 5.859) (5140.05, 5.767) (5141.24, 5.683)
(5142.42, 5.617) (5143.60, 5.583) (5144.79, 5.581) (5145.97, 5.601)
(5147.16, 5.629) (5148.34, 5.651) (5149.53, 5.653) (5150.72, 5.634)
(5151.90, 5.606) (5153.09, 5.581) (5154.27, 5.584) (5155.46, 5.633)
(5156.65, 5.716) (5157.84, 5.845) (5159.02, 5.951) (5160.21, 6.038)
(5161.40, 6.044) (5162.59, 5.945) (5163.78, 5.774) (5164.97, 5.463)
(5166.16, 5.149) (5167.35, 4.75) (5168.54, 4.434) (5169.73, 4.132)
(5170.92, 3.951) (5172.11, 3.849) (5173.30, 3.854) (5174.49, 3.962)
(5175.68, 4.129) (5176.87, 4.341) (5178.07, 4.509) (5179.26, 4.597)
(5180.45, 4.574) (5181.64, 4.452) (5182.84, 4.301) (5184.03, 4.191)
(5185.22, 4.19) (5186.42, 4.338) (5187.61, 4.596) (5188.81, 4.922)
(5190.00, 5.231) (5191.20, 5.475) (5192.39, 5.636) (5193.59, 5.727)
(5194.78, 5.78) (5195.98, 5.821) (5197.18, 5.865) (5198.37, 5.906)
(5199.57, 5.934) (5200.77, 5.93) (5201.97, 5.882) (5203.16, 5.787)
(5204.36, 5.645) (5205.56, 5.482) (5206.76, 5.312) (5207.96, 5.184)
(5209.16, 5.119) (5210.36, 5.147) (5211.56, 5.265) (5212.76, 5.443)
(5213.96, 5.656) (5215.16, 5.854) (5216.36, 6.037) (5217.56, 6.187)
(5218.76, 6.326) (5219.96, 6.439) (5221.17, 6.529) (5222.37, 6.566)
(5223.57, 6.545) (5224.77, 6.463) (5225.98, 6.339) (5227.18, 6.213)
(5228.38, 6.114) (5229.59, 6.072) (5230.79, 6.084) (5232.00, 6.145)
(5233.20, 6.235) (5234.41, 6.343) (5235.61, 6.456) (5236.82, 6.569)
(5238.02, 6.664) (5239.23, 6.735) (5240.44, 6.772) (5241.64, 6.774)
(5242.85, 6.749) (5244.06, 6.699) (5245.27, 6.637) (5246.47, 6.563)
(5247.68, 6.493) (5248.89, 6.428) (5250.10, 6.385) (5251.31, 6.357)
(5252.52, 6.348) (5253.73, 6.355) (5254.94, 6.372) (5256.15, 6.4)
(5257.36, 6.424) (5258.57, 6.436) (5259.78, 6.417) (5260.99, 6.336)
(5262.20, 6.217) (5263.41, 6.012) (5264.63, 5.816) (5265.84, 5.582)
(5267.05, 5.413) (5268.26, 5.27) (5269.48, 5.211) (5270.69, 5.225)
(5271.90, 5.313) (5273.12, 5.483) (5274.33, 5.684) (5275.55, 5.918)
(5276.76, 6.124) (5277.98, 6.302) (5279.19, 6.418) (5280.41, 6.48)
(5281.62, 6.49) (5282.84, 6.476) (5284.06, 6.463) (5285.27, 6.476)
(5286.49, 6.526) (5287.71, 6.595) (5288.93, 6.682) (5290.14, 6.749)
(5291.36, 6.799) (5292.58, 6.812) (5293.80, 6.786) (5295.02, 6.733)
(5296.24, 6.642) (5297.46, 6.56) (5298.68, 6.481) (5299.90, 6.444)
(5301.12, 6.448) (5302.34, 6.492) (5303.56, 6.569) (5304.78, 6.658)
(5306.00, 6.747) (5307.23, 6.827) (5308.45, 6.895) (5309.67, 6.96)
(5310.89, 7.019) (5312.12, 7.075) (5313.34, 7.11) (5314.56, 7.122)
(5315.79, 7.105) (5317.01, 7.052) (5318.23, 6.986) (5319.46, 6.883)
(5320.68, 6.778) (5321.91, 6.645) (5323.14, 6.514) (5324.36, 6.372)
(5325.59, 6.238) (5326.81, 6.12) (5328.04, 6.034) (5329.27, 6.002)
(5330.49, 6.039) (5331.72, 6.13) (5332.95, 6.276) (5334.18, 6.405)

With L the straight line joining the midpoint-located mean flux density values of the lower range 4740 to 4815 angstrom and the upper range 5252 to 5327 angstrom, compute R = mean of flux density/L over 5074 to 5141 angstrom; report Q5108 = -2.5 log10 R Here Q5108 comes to 0.10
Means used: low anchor 6.57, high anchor 6.42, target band 5.91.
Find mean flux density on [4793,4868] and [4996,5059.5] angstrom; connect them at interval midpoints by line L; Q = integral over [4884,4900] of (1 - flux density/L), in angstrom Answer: -0.2 angstrom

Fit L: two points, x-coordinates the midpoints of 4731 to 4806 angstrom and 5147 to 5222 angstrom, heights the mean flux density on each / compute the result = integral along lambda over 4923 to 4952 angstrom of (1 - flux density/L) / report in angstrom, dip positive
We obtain -2.0 angstrom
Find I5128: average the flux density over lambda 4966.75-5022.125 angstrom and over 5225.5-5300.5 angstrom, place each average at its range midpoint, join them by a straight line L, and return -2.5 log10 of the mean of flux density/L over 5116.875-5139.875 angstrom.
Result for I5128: 0.072 mag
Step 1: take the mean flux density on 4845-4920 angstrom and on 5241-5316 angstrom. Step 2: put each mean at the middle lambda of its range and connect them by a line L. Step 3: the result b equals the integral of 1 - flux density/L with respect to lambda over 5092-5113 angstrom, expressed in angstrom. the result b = 1.59 angstrom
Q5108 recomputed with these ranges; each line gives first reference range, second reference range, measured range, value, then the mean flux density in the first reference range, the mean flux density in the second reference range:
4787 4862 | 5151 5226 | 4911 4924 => 0.010 mag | 6.59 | 5.34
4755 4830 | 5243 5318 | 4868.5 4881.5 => 0.058 mag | 6.58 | 6.41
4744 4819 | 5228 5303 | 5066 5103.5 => 0.080 mag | 6.58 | 6.31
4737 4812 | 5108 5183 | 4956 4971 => -0.054 mag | 6.56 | 5.47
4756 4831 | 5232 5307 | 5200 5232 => 0.081 mag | 6.58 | 6.35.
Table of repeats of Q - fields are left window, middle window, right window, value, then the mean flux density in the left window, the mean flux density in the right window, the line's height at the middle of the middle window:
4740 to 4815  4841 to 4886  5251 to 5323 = 1.6 angstrom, 6.57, 6.43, 6.54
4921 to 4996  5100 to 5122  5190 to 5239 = 0.6 angstrom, 6.38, 5.95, 6.12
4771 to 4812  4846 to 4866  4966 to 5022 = 0.3 angstrom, 6.53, 6.21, 6.43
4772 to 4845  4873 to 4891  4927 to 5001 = 0.4 angstrom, 6.58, 6.4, 6.5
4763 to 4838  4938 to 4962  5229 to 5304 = 0.1 angstrom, 6.58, 6.32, 6.5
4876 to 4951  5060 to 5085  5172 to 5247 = 0.1 angstrom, 6.46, 5.65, 6.02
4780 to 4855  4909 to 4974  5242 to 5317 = 1.4 angstrom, 6.6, 6.41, 6.55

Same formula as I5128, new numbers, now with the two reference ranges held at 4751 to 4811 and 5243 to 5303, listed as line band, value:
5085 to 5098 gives 0.05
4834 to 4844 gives 0.01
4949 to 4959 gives -0.02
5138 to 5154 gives 0.13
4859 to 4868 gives 0.10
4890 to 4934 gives 0.00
